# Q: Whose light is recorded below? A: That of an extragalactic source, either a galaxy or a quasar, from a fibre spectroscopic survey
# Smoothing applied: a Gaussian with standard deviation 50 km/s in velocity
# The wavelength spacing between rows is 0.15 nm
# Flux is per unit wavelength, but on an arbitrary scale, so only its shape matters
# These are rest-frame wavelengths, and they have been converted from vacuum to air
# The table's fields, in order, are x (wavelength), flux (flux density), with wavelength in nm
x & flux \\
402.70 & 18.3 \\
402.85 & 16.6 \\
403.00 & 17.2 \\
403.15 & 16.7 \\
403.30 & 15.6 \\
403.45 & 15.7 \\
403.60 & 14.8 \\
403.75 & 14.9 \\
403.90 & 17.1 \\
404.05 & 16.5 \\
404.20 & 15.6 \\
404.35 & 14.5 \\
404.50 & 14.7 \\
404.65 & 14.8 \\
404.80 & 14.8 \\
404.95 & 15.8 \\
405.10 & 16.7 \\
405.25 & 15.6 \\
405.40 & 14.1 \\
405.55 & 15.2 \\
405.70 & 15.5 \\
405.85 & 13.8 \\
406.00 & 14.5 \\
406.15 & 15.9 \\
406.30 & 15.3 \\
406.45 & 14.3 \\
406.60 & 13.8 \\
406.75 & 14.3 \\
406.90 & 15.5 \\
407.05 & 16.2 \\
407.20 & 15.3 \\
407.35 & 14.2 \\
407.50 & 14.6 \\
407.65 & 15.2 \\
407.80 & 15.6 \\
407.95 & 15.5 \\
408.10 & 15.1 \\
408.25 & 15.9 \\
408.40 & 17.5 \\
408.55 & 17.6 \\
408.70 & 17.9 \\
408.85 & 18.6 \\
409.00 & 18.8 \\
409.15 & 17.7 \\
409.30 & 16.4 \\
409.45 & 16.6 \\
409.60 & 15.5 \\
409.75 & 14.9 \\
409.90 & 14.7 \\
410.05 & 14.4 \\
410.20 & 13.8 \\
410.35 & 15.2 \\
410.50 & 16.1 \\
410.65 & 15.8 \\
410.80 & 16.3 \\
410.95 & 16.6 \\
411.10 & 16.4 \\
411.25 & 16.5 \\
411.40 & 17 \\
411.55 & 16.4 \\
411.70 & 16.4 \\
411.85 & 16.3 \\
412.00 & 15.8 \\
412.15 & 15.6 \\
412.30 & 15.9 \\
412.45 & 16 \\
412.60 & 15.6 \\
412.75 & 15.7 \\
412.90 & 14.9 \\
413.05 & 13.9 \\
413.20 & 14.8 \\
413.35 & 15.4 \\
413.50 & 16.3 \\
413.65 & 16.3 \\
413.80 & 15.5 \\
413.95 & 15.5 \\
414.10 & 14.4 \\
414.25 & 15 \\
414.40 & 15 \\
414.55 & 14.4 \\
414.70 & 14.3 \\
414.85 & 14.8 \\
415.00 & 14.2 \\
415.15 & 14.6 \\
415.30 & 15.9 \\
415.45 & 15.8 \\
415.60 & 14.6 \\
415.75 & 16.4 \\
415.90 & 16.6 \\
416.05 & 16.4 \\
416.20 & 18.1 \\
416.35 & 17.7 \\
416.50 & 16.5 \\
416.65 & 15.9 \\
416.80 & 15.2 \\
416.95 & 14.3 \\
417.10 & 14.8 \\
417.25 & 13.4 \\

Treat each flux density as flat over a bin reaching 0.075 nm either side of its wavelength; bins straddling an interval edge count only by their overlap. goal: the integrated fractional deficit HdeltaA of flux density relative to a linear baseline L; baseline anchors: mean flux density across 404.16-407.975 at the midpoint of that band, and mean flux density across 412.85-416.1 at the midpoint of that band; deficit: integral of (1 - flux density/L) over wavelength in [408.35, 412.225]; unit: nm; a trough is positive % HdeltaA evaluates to -0.31 nm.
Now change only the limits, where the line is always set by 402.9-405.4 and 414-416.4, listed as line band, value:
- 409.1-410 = -0.018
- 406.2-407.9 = 0.071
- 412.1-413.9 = 0.004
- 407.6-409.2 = -0.131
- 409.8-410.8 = 0.030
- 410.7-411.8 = -0.067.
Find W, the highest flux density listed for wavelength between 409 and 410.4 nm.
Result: 18.8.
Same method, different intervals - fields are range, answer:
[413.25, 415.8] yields 16.4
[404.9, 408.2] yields 16.7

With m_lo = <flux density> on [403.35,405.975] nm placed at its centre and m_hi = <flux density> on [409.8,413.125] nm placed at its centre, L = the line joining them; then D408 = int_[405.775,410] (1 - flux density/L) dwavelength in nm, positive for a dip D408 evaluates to -0.07 nm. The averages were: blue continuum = 15.3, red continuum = 15.7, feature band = 15.7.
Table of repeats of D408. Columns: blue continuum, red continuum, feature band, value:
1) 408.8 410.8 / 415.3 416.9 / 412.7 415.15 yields 0.178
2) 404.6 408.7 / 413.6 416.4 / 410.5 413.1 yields -0.087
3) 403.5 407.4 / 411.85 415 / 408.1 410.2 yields -0.179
